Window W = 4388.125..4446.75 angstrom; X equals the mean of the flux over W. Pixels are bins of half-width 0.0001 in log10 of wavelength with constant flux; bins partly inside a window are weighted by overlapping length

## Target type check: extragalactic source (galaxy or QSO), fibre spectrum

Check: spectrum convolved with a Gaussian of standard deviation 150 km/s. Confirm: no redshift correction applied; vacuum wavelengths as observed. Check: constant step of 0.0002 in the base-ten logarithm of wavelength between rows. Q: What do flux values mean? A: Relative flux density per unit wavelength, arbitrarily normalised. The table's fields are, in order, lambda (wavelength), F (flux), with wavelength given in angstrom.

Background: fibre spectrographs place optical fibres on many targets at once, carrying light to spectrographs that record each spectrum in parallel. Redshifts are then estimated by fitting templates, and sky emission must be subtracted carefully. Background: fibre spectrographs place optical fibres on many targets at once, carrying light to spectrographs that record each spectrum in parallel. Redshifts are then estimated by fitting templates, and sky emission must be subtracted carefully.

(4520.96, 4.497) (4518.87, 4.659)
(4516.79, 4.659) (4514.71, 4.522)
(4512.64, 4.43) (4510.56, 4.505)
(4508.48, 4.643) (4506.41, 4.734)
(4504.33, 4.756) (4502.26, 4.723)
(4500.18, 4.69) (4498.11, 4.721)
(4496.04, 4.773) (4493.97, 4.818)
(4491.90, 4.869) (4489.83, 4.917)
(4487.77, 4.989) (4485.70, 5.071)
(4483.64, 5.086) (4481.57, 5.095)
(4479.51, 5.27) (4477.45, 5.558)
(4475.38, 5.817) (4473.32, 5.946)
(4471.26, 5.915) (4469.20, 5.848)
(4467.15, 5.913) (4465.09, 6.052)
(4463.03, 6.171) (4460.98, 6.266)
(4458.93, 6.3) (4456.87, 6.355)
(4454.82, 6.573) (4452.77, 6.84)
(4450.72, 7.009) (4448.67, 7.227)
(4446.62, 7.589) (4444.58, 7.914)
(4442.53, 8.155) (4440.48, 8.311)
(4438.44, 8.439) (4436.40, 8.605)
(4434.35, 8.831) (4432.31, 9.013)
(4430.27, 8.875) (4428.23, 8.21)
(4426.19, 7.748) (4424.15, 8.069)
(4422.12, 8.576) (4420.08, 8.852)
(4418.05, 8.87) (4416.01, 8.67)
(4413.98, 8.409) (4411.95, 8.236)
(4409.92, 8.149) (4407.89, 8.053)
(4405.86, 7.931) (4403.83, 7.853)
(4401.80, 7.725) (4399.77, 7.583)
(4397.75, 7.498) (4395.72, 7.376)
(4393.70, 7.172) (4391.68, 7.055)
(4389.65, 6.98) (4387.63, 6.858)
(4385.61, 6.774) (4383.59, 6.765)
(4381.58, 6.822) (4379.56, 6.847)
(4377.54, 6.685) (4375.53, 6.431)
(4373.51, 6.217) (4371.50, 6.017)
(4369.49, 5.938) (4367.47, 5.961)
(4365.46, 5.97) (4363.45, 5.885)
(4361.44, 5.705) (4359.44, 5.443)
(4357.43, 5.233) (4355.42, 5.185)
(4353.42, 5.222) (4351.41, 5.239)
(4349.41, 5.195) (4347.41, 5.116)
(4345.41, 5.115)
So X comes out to 8.09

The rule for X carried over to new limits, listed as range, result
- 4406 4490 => 7.14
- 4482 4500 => 4.9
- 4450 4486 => 5.96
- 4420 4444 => 8.45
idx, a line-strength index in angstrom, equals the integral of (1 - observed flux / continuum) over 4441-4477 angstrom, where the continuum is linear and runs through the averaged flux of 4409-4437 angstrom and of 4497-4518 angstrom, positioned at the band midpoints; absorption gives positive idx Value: 1.5 angstrom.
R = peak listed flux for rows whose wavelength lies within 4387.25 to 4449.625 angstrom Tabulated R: 9.013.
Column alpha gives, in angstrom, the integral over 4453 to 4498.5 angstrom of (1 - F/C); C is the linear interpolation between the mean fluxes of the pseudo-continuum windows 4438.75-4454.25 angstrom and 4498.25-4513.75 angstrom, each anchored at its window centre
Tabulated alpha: 4.1 angstrom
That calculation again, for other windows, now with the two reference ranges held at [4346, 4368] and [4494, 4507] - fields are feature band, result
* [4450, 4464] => -4.3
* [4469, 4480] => -2.0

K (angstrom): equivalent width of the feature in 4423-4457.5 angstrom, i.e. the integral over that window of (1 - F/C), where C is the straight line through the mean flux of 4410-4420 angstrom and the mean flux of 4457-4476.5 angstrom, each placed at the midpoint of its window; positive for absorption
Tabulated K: -2.64 angstrom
